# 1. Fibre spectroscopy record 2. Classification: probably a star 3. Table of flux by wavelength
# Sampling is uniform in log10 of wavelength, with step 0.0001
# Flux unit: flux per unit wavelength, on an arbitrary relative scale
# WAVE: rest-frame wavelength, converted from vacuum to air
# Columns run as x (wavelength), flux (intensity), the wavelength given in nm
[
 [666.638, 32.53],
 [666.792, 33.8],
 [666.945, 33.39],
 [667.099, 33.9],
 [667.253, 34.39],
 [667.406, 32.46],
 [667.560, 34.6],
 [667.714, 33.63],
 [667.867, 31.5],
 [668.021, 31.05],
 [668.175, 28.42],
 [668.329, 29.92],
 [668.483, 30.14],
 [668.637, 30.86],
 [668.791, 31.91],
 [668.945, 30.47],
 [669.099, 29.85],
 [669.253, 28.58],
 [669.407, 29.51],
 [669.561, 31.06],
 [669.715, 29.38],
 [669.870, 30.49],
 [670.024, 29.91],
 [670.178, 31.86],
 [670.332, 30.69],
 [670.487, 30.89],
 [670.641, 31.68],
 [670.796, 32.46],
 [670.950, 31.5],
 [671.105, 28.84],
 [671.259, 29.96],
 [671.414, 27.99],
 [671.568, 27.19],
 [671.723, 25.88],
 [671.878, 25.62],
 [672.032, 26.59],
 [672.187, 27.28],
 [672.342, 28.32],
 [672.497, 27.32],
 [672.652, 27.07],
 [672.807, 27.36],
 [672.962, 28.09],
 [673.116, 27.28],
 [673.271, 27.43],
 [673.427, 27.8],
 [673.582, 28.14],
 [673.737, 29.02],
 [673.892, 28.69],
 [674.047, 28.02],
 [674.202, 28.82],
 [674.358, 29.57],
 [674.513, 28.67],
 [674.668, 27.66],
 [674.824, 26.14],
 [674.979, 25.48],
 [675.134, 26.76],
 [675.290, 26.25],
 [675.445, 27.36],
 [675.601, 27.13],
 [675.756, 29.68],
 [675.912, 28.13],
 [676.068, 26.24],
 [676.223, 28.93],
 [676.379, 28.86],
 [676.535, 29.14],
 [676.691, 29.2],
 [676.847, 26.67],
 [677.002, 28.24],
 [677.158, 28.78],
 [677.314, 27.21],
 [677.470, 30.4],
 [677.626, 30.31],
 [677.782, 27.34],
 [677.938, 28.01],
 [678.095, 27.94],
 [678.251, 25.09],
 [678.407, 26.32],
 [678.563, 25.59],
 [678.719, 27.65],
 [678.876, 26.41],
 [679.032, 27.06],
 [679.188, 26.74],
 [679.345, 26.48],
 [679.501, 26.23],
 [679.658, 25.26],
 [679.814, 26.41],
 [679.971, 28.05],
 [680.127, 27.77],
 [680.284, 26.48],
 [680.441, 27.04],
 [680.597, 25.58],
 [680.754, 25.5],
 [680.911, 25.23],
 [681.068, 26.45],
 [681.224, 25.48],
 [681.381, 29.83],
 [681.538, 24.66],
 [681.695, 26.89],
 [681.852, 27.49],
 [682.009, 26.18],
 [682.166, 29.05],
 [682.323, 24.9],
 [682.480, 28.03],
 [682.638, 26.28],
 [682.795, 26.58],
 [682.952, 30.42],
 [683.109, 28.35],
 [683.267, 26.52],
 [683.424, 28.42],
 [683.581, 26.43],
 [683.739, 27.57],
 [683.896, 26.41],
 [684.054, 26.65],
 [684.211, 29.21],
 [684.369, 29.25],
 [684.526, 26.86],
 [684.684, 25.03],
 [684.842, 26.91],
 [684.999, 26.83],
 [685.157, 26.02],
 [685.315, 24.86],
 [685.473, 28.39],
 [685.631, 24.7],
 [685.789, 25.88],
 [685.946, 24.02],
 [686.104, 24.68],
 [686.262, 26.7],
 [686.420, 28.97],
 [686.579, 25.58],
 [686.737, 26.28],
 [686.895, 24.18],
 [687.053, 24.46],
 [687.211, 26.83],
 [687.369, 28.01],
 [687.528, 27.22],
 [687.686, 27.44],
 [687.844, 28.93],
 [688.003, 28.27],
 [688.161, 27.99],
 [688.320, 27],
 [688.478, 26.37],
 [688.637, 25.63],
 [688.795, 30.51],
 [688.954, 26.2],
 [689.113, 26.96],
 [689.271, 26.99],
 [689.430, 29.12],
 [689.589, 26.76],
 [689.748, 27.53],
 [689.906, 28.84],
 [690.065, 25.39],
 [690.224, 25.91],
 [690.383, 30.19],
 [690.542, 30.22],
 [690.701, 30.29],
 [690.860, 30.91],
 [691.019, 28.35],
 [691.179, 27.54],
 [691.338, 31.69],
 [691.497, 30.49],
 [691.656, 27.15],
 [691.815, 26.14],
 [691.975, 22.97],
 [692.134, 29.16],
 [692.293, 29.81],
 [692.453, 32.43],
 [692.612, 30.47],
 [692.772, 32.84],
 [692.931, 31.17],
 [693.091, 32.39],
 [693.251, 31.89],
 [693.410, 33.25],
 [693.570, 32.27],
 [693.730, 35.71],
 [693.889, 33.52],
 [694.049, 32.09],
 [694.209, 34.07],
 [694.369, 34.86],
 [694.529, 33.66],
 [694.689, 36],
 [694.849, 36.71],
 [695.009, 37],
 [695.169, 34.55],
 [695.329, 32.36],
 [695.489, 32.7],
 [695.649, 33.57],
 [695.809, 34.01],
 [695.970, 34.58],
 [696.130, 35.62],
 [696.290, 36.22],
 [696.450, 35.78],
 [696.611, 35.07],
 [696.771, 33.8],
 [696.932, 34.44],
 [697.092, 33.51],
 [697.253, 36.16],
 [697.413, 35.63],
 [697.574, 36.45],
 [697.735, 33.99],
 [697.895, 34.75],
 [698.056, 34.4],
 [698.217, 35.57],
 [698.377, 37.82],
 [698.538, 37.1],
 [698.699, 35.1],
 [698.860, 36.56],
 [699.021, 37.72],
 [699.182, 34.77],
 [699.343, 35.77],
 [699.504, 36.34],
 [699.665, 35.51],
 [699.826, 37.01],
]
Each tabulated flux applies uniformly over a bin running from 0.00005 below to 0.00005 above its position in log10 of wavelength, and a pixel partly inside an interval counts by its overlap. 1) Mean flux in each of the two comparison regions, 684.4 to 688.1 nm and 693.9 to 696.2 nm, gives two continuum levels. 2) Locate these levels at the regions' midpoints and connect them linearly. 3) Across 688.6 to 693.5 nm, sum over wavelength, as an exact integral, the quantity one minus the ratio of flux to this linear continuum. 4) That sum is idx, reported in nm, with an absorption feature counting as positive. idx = 0.28 nm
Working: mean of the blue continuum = 26.4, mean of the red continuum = 34.4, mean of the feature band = 29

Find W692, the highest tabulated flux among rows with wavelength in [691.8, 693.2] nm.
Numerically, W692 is 32.84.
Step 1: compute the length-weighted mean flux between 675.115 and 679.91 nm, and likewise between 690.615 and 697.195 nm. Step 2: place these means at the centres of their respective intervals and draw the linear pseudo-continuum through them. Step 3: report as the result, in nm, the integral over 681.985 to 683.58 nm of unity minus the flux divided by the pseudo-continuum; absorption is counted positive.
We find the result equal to 0.09 nm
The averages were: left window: 27.5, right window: 32.5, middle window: 27.5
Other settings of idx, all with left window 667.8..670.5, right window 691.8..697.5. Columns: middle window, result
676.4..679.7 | 0.41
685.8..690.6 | 0.81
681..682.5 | 0.23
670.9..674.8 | 0.36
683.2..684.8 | 0.24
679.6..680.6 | 0.15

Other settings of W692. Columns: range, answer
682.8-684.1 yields 30.42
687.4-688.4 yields 28.93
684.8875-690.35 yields 30.51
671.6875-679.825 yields 30.4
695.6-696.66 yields 36.22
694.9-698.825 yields 37.82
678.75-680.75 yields 28.05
